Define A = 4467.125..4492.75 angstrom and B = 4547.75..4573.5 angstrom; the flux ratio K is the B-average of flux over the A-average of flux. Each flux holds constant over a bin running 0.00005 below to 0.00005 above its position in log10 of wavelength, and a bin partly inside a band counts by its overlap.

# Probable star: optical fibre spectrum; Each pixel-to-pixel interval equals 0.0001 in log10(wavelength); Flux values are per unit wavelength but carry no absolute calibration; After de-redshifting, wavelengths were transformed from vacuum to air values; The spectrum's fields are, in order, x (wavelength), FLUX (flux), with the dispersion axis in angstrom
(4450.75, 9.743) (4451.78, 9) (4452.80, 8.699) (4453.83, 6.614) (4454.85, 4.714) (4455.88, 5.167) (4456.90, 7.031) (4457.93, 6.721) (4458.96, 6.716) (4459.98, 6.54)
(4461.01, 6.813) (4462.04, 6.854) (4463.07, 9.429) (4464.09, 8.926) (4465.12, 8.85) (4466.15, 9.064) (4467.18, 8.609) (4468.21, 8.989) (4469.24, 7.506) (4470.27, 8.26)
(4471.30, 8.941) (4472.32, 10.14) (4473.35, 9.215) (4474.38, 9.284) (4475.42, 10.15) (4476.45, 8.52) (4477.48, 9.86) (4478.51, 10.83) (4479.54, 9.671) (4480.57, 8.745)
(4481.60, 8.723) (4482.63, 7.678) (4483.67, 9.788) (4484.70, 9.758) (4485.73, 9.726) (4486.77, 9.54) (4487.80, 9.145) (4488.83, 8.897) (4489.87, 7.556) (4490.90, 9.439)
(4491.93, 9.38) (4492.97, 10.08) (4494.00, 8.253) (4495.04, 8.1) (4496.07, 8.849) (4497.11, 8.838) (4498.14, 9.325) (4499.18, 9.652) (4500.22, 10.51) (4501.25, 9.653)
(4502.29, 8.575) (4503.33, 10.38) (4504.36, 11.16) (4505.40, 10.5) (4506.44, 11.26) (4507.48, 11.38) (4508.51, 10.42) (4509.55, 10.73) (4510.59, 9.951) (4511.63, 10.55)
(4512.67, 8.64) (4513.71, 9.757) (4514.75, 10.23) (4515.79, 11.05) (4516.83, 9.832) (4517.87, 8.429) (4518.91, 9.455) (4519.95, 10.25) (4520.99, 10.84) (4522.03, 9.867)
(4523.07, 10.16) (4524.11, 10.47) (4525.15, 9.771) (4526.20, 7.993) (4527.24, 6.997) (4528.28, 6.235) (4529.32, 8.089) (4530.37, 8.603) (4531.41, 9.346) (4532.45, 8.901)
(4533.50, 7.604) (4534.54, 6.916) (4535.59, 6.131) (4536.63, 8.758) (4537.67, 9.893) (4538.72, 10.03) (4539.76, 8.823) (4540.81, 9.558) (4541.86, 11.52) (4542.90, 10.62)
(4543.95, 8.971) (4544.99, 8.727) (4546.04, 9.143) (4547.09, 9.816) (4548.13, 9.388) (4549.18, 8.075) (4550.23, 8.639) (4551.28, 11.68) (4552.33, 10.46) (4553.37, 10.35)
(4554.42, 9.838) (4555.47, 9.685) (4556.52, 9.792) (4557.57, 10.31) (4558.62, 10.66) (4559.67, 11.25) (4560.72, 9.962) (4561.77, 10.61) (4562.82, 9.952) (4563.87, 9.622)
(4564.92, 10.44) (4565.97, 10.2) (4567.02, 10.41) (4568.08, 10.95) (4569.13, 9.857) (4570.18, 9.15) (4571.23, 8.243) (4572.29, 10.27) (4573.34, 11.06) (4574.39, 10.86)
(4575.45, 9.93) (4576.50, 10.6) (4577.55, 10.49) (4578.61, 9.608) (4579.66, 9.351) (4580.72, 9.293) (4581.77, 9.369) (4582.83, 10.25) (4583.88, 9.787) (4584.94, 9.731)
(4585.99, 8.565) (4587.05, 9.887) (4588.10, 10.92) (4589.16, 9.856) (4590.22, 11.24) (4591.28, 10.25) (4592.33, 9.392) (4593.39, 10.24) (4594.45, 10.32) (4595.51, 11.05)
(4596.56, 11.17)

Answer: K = 1.09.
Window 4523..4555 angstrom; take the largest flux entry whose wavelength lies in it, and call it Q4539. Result 11.68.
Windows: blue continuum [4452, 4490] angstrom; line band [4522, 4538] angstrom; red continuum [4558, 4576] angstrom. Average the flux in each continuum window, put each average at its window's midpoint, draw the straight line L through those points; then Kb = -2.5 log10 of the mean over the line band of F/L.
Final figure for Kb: 0.13 mag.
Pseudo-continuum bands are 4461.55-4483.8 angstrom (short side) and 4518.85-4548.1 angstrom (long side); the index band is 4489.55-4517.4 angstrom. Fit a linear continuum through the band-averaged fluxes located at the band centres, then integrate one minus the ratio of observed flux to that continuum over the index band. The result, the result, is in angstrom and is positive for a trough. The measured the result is -2.4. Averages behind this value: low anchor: 8.99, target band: 9.79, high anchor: 9.06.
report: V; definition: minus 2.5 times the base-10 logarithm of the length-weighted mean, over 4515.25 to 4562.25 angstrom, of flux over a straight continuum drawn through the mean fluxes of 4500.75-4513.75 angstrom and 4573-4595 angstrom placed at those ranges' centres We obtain 0.08 mag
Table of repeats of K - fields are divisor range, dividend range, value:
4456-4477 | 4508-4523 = 1.21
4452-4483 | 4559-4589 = 1.21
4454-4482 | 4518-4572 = 1.14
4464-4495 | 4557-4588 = 1.10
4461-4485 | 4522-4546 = 0.99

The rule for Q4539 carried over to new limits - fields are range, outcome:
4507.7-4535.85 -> 11.05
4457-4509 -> 11.38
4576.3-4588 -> 10.6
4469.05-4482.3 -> 10.83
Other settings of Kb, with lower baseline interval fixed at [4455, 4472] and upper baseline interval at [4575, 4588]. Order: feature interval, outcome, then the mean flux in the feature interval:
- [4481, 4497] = -0.102 mag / 8.99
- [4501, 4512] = -0.224 mag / 10.4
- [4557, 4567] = -0.098 mag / 10.3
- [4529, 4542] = 0.035 mag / 8.71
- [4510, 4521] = -0.144 mag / 9.87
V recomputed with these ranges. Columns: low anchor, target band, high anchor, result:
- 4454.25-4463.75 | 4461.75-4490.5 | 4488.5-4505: -0.153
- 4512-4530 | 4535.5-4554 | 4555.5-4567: 0.035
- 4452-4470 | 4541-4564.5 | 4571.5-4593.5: -0.061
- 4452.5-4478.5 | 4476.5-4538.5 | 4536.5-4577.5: -0.047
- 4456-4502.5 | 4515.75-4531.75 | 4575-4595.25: 0.015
